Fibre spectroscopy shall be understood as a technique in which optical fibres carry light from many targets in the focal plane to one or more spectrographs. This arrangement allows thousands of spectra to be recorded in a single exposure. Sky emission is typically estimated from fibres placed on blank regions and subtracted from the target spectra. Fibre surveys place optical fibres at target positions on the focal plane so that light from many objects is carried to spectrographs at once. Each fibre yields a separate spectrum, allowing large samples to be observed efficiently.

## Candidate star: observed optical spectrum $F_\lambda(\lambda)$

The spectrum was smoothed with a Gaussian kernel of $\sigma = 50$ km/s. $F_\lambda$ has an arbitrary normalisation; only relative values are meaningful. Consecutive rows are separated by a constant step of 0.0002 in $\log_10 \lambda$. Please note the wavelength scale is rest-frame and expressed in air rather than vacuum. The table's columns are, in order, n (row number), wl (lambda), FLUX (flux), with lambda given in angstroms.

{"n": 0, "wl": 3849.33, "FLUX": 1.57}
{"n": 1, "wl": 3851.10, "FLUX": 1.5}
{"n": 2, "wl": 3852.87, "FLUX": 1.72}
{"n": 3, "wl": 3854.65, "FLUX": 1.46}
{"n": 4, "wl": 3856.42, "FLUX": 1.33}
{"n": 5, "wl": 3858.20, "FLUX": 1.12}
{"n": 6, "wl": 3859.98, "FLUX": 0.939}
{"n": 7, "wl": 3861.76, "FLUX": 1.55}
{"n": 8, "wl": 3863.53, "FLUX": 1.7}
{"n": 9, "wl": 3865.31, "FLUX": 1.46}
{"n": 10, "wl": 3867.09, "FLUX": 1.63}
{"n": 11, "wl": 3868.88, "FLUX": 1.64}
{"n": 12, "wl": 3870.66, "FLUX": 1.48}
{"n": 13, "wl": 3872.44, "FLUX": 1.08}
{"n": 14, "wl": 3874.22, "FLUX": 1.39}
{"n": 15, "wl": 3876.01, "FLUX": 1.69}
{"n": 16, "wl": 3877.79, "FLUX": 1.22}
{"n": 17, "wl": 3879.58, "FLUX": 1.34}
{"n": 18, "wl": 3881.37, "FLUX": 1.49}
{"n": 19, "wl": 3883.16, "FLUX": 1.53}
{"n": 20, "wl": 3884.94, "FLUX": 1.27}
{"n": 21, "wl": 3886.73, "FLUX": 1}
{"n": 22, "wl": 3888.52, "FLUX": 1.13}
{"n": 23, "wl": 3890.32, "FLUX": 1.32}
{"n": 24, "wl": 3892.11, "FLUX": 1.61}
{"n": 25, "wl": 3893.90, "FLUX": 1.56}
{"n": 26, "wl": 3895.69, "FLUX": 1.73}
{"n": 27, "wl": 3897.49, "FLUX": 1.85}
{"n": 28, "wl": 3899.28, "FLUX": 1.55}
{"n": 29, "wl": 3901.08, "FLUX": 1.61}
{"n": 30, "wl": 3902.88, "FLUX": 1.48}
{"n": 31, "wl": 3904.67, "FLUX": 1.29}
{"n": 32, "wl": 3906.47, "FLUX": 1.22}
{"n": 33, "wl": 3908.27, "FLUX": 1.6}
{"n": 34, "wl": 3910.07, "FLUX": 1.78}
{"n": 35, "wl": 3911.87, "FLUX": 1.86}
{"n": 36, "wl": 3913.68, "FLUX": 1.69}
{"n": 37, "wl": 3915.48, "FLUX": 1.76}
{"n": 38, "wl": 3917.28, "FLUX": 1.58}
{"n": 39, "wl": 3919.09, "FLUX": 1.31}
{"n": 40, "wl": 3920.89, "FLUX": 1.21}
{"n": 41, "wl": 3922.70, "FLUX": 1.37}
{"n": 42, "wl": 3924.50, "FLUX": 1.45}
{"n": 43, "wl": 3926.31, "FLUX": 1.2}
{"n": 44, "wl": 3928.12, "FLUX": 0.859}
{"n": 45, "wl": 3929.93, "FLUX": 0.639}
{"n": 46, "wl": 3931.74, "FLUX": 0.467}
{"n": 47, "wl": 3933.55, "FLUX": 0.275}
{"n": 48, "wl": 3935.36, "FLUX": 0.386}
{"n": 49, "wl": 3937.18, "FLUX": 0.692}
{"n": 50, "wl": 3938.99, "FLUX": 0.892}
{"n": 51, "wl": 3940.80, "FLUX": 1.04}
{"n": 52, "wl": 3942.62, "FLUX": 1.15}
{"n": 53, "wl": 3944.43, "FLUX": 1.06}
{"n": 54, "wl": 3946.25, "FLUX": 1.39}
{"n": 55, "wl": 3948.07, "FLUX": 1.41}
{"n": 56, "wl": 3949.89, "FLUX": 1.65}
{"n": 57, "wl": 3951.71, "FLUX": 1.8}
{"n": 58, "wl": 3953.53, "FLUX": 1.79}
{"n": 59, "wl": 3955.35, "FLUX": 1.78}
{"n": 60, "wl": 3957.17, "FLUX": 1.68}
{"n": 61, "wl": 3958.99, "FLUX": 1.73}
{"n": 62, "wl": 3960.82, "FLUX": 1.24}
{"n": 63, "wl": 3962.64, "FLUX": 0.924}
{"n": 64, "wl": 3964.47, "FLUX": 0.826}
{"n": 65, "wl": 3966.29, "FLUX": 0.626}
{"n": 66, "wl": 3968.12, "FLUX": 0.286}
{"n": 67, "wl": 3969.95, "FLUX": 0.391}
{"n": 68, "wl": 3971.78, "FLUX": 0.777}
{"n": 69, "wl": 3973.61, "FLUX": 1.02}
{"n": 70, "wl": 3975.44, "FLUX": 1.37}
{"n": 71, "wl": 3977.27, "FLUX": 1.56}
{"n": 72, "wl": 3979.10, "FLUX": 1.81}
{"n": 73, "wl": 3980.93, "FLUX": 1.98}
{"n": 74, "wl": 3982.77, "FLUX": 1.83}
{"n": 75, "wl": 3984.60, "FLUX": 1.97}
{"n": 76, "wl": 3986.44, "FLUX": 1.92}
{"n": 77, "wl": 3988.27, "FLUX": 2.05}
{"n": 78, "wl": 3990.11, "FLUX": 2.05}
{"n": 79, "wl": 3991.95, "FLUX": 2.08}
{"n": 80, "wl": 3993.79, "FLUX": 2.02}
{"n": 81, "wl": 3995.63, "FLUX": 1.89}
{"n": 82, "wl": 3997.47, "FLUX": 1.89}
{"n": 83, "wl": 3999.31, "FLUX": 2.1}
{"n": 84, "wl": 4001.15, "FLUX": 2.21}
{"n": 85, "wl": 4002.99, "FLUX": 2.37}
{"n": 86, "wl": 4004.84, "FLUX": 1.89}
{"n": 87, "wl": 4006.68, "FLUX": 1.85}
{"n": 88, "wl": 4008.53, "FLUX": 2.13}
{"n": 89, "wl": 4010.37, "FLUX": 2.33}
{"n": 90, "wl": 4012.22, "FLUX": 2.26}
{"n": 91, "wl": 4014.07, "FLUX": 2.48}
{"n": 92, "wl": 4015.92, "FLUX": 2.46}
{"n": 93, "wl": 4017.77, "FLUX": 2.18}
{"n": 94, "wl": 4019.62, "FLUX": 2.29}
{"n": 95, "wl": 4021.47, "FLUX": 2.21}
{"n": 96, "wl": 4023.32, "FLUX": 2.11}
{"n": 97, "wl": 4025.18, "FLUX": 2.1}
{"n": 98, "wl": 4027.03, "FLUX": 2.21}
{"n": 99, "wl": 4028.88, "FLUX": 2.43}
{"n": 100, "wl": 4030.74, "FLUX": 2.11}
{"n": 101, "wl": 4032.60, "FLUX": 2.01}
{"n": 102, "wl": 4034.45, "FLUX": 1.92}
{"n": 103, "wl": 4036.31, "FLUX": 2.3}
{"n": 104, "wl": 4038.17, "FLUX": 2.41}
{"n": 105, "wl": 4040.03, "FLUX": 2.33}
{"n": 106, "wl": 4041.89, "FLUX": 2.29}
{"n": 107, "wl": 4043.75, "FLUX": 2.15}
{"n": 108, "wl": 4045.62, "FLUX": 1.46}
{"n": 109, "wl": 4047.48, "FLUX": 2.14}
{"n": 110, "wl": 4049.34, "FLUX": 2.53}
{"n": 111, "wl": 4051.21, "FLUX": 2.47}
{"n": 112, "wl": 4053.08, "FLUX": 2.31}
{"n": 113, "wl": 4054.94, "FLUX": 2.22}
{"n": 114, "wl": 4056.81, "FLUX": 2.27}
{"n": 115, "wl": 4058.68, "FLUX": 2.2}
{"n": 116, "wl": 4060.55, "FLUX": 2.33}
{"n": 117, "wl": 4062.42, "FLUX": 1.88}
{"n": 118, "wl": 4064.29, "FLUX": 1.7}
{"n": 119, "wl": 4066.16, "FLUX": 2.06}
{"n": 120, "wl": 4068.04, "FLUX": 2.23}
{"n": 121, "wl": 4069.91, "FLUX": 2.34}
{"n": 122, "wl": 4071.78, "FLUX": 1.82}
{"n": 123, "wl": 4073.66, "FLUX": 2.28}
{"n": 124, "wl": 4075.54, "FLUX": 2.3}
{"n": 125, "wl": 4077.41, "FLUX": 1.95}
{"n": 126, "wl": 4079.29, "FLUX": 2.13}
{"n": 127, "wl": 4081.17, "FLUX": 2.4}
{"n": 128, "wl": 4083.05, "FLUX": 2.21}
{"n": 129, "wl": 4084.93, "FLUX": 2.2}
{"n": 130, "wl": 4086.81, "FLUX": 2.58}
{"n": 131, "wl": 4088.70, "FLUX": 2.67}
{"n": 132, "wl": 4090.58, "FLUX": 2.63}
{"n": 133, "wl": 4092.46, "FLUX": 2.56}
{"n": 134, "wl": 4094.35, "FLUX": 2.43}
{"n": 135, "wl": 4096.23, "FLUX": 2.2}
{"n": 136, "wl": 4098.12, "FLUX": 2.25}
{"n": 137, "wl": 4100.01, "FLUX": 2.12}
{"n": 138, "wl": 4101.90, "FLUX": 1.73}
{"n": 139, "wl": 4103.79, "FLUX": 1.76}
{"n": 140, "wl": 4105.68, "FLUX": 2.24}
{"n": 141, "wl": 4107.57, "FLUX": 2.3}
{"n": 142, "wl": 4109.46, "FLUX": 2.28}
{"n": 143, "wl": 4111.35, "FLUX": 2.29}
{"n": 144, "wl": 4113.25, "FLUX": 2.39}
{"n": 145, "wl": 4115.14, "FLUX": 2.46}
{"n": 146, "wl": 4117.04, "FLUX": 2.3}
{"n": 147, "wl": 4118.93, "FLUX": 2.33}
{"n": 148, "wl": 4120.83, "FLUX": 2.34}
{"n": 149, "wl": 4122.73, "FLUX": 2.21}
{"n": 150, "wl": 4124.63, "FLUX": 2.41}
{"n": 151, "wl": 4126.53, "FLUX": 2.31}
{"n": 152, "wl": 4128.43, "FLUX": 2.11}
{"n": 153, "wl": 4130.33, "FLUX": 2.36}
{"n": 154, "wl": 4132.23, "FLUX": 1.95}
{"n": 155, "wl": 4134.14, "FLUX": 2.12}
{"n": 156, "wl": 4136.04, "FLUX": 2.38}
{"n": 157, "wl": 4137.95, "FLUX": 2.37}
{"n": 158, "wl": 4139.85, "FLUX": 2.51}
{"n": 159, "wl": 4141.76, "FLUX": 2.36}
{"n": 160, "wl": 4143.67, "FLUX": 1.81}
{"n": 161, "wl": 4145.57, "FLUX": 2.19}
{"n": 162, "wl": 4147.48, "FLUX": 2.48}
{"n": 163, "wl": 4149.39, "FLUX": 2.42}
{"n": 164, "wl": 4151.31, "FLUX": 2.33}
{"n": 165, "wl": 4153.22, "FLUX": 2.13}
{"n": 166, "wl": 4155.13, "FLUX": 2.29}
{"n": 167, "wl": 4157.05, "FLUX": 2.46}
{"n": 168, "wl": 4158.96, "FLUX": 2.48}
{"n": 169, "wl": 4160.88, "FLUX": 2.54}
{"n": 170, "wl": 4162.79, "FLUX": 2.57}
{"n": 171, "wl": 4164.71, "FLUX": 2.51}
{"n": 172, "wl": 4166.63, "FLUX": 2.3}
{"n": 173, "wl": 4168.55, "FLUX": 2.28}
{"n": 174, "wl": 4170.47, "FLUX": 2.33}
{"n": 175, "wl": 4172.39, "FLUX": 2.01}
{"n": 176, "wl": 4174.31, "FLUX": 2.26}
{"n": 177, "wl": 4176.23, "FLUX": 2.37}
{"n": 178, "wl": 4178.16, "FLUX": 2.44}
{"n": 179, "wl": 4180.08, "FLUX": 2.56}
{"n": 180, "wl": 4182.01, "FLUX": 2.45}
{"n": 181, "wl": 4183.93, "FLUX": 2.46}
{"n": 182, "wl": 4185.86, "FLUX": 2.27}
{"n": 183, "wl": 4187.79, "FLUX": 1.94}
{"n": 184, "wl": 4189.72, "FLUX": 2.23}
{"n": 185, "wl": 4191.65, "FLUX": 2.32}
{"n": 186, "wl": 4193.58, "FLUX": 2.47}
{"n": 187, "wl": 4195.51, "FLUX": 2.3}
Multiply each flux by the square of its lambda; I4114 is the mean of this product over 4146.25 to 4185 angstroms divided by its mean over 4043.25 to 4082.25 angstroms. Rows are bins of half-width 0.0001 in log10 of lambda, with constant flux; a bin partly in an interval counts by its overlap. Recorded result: 1.16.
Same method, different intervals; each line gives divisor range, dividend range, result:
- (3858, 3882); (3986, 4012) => 1.56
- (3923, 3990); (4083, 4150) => 2.00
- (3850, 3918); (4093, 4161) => 1.73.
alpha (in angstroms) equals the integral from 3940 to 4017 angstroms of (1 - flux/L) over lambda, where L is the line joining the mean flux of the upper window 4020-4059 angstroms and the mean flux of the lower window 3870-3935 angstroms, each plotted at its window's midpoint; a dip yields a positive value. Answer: 8.1 angstroms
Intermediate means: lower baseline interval 1.35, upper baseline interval 2.2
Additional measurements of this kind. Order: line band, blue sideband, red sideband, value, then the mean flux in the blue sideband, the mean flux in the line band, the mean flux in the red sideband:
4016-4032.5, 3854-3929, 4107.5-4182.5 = -2.7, 1.44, 2.21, 2.32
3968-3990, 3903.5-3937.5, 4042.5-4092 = 1.9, 1.2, 1.48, 2.21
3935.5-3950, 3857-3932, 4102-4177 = 4.5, 1.4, 1.09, 2.29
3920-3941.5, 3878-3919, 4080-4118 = 10.0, 1.5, 0.871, 2.3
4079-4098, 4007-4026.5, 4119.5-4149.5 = -1.2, 2.24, 2.4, 2.27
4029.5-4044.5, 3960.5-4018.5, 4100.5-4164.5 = -2.3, 1.72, 2.2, 2.28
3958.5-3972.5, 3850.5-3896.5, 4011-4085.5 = 7.6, 1.42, 0.824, 2.19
